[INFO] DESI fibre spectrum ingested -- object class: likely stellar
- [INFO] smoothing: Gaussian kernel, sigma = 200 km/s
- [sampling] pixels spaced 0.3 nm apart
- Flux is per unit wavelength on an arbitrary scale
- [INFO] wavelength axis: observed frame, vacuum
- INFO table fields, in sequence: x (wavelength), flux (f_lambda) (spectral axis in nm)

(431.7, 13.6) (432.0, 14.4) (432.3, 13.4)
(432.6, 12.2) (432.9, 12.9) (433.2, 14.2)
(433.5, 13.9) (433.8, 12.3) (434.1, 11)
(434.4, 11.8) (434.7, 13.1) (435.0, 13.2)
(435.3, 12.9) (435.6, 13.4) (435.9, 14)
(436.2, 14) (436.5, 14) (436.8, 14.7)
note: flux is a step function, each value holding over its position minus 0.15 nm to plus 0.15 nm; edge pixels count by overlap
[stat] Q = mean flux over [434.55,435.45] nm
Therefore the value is 13.1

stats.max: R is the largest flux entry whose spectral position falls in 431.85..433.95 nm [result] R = 14.4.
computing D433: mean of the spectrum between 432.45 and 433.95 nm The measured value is 13.1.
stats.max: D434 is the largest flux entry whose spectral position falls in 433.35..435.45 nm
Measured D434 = 13.9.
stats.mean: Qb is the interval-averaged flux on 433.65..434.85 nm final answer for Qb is 12.1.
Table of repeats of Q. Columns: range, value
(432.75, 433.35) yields 13.5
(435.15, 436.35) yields 13.6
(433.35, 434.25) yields 12.4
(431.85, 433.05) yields 13.2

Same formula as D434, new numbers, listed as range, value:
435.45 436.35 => 14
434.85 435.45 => 13.2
